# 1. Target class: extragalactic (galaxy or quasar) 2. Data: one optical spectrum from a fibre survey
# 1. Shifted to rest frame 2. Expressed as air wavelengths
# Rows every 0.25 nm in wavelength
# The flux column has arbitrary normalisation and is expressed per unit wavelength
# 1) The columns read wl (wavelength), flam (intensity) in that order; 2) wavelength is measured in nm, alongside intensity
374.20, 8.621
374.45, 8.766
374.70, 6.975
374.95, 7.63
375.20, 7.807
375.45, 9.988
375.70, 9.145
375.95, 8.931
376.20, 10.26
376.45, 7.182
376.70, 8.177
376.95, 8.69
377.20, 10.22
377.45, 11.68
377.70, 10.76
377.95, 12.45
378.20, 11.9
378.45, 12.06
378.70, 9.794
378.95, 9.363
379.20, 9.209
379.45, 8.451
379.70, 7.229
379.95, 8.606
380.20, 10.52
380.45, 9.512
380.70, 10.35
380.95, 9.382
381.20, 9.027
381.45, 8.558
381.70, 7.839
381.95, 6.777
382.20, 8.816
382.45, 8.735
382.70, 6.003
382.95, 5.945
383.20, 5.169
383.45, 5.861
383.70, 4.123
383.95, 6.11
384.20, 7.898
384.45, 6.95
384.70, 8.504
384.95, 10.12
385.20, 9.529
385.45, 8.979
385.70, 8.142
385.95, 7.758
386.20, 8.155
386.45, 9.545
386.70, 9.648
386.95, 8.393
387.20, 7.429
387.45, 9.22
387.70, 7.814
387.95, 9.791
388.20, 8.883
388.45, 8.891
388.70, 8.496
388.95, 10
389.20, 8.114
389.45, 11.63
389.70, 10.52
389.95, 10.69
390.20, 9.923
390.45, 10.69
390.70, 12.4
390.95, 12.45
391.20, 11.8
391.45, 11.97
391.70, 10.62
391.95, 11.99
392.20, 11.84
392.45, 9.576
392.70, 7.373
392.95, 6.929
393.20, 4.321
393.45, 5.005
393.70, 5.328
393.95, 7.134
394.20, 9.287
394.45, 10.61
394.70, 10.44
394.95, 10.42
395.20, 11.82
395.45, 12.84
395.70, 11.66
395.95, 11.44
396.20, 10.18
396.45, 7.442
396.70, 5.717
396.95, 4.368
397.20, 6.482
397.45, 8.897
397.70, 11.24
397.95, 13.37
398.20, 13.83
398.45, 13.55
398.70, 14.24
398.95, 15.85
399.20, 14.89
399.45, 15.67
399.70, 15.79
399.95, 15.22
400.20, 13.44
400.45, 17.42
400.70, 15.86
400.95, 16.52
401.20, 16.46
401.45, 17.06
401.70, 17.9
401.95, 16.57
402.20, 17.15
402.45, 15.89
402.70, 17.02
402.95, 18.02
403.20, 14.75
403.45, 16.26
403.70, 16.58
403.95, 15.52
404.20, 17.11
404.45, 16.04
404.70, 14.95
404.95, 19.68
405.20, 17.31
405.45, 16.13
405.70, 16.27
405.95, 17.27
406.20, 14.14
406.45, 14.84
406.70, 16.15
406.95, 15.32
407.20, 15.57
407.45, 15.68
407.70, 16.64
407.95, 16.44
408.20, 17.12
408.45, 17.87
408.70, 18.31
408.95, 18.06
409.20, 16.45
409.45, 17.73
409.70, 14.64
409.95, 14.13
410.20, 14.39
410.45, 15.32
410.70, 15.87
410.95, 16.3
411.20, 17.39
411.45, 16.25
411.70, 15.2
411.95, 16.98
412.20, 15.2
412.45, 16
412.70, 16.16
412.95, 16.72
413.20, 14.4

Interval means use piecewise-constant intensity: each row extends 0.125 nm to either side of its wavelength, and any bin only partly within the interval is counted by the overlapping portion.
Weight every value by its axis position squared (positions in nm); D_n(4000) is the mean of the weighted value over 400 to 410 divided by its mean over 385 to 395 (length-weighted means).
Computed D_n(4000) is 1.91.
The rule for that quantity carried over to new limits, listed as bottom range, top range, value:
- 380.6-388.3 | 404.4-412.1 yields 2.28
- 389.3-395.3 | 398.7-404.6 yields 1.74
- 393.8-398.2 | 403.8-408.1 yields 1.75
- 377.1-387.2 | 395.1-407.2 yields 1.84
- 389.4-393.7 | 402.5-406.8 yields 1.78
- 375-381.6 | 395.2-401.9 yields 1.51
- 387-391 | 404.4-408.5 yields 1.83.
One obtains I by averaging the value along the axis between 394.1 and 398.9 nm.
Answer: 10.5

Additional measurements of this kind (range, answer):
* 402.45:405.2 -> 16.6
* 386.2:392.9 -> 9.92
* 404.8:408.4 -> 16.3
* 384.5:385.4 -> 9.15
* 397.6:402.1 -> 15.3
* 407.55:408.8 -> 17.2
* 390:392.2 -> 11.5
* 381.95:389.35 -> 8.03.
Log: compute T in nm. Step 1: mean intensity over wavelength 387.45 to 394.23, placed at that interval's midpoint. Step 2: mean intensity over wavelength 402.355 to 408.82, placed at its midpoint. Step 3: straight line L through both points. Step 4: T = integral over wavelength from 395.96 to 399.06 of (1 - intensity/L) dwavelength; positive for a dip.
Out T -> 0.54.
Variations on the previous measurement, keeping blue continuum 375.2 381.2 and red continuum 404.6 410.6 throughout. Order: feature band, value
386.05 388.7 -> 0.67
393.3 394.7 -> 0.59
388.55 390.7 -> 0.37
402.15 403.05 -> -0.11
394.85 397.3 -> 0.79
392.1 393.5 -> 0.58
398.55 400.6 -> -0.12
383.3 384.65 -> 0.58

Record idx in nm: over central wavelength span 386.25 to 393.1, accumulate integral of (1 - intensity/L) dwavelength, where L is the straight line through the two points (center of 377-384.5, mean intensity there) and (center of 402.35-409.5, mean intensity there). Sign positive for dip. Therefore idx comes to 0.96 nm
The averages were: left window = 8.66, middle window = 9.84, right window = 16.5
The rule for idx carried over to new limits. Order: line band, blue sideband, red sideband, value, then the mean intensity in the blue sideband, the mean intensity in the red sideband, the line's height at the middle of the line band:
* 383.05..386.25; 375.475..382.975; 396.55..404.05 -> 0.95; 9.24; 14.4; 10.6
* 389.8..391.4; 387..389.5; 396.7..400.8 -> -0.25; 8.93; 12.9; 9.82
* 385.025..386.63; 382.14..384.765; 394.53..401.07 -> -0.25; 6.65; 12.2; 7.57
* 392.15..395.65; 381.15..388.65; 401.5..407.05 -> 0.93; 7.95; 16.4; 11.9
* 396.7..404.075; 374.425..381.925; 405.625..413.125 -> -0.15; 9.32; 16.1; 14.2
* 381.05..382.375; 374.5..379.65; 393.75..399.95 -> 0.22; 9.49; 11.1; 9.88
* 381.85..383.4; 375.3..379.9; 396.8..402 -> 0.55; 9.72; 14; 10.7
